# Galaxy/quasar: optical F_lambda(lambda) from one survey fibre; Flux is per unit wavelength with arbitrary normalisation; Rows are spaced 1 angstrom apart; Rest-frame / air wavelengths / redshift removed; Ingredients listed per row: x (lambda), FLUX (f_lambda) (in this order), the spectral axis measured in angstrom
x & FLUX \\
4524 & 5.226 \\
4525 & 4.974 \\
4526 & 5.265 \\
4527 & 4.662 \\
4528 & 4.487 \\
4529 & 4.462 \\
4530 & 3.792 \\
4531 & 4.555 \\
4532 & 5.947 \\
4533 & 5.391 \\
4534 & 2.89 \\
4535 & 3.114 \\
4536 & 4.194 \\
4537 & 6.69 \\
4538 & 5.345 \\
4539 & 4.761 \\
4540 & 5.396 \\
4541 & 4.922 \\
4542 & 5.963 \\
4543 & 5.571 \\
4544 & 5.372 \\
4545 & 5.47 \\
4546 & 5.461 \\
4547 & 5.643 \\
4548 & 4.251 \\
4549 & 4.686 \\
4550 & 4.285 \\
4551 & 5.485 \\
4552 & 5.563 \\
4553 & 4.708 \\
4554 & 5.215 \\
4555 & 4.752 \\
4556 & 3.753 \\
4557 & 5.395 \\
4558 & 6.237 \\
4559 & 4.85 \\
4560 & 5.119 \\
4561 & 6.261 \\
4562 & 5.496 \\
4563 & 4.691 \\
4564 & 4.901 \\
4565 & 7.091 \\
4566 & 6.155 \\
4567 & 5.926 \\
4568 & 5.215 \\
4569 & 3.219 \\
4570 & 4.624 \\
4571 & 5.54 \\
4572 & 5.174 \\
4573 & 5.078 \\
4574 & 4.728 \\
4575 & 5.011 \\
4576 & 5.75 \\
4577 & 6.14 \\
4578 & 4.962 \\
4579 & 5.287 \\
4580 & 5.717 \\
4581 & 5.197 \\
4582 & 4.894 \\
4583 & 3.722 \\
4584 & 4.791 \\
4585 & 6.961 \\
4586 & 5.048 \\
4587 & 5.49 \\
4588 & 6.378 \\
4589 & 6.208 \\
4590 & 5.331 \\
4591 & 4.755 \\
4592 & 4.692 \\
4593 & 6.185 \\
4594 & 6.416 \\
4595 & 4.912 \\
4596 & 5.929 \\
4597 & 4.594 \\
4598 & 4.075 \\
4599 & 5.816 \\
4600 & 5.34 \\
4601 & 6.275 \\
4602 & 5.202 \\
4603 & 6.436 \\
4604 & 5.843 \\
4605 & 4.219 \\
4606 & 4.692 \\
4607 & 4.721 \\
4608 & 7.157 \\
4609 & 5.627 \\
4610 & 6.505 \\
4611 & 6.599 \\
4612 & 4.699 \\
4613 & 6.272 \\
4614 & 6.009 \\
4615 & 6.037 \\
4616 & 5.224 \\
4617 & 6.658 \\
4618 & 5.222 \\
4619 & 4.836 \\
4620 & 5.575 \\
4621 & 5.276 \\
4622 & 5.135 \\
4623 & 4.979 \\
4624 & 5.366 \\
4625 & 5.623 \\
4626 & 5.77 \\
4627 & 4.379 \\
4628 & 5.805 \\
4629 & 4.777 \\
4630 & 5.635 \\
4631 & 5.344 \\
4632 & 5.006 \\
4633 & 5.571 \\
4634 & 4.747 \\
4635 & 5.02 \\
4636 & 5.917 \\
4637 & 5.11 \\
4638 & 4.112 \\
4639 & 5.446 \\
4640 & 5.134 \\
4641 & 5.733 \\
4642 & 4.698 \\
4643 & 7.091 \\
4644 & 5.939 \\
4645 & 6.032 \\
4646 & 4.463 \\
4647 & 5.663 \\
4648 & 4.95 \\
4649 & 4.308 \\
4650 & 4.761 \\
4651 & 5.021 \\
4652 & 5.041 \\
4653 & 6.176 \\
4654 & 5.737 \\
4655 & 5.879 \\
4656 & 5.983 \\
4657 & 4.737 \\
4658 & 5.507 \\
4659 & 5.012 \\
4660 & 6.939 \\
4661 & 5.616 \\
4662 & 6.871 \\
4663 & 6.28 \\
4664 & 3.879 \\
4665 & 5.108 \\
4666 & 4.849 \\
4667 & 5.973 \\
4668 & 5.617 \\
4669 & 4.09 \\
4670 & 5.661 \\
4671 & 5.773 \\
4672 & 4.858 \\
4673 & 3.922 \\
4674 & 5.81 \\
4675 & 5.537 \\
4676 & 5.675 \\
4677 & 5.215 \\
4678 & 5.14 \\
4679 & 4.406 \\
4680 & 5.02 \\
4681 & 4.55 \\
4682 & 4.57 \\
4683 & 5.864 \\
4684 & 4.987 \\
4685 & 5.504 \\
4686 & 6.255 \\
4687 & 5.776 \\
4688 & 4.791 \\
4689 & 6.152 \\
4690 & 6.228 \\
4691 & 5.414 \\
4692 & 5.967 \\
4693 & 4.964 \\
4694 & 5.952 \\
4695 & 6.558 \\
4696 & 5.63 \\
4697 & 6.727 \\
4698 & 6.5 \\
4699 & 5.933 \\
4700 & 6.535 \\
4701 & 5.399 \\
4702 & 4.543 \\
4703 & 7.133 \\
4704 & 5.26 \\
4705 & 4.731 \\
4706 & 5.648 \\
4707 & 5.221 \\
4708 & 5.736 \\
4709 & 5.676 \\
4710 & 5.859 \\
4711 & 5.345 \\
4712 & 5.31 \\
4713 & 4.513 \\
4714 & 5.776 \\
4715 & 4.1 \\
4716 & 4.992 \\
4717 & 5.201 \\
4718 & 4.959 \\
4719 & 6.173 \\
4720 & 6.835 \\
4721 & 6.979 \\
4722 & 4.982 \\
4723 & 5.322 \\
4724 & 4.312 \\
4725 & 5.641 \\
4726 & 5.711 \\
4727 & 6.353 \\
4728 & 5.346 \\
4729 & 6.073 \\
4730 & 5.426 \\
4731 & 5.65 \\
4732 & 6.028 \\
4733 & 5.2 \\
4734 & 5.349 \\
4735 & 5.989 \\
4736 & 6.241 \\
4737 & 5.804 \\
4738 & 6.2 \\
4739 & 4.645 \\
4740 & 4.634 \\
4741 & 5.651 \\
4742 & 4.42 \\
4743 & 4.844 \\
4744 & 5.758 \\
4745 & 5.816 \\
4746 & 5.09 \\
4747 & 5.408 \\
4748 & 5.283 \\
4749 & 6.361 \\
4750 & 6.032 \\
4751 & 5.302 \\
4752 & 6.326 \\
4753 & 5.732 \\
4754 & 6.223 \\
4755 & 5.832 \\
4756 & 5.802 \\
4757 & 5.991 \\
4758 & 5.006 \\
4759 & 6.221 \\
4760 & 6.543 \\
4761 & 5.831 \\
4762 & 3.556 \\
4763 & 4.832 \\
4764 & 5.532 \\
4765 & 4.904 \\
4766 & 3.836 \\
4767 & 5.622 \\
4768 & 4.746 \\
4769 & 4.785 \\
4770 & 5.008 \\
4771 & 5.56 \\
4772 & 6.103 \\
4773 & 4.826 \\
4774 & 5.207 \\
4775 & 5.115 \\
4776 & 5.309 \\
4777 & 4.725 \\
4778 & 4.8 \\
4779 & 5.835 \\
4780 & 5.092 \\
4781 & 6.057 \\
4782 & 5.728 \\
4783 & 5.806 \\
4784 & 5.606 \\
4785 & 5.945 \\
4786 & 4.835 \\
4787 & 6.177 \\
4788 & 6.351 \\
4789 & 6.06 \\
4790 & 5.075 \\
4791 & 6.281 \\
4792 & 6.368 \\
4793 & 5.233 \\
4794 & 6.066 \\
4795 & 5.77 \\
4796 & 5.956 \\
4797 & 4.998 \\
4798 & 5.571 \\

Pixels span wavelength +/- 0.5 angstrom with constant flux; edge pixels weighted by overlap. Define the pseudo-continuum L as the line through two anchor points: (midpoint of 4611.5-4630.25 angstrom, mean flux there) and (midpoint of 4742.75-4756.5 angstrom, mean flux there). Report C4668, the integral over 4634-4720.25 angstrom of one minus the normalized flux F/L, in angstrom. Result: 1.7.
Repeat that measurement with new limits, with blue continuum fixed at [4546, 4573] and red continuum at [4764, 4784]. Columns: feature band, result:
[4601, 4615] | -1.5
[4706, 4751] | -2.5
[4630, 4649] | -0.4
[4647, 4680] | -0.8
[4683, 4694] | -0.9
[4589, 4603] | -0.6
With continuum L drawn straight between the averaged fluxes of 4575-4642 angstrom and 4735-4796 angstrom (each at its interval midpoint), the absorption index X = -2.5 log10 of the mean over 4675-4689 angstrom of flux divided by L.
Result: 0.04 mag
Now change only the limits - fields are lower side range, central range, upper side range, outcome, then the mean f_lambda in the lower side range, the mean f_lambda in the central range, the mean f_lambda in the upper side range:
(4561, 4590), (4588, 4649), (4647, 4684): -0.02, 5.35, 5.44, 5.29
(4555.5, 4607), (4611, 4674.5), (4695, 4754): 0.01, 5.32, 5.39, 5.59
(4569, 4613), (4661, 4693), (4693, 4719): 0.04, 5.4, 5.34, 5.57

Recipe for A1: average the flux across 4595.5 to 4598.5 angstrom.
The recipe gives 4.87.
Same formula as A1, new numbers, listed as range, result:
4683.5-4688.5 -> 5.46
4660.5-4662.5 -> 6.24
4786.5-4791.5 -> 5.99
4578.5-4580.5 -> 5.5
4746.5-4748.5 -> 5.35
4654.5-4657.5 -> 5.53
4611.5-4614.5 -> 5.66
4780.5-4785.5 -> 5.83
